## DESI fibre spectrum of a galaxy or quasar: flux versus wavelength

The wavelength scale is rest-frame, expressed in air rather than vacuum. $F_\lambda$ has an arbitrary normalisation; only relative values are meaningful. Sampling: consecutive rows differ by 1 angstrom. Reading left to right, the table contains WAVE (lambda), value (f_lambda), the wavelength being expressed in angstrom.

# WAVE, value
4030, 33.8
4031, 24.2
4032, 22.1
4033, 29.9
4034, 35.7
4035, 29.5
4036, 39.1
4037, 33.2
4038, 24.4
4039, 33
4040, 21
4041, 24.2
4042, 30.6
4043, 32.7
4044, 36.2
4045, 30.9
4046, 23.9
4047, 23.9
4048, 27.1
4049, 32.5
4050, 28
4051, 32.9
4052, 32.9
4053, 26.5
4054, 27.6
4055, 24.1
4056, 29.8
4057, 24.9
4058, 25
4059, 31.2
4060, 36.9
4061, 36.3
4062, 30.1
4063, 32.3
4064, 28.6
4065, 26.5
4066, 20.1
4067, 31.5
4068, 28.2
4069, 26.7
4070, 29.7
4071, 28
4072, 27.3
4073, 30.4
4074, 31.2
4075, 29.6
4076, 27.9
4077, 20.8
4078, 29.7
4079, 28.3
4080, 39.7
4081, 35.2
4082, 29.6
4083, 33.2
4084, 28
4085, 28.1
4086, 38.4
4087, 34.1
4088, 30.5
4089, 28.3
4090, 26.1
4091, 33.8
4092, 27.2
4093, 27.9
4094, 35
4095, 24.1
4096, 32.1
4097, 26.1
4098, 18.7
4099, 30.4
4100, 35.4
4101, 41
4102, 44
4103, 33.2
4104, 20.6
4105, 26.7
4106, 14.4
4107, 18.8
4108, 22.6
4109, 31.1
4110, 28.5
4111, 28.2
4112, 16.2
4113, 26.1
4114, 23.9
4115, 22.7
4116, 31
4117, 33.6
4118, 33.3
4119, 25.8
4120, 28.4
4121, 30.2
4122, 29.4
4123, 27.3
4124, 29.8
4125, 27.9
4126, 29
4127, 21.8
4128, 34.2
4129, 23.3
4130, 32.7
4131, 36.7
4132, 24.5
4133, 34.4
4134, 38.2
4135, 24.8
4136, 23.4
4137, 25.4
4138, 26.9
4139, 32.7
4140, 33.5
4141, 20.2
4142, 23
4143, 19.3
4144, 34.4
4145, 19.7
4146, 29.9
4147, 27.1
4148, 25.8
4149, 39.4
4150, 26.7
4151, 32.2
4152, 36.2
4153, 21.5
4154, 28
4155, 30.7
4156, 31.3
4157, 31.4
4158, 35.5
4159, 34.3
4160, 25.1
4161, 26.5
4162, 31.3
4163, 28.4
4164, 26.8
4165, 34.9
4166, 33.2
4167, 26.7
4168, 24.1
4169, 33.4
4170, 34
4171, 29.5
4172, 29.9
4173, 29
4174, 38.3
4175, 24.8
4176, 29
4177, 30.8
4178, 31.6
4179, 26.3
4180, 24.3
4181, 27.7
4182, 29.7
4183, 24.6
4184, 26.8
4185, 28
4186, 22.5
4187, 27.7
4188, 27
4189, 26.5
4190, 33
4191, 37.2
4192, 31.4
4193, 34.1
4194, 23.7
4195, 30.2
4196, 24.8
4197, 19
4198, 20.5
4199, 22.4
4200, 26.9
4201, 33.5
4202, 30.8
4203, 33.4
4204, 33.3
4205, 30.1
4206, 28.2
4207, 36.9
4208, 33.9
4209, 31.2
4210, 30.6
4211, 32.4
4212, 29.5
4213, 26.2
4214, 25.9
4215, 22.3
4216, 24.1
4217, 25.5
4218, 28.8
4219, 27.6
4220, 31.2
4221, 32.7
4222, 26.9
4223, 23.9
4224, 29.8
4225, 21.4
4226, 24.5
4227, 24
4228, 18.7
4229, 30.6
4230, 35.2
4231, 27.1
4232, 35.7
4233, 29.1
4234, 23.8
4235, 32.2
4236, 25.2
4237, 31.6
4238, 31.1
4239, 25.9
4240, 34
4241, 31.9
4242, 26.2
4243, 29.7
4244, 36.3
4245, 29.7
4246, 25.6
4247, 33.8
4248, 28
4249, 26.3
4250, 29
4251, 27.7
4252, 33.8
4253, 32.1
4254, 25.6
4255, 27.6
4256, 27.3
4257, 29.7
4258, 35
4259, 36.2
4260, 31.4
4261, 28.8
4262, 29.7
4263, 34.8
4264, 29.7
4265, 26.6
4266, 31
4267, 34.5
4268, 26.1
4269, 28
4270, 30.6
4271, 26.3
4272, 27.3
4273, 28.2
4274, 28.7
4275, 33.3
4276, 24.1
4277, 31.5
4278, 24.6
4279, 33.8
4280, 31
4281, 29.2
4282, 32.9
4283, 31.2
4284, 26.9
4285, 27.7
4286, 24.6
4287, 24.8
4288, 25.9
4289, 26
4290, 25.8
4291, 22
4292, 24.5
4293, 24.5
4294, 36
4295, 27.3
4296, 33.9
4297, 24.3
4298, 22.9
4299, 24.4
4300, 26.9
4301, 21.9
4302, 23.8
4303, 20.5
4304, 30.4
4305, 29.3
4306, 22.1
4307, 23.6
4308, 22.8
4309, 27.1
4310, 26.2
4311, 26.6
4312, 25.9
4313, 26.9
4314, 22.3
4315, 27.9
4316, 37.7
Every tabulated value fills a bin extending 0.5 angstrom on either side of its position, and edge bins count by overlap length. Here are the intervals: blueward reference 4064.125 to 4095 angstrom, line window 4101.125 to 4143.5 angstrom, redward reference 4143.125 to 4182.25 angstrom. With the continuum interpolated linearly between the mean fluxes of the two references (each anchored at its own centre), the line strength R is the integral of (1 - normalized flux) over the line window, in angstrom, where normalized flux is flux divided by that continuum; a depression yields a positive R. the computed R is 2.76 angstrom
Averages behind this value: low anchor 29.6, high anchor 29.6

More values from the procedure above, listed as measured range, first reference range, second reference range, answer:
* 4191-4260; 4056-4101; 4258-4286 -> 1.9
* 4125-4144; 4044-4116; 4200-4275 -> 0.5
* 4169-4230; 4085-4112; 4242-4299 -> 1.0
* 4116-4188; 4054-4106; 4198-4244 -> 0.6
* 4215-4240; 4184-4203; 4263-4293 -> 0.2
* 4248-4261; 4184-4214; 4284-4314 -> -1.3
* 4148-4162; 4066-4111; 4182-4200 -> -1.3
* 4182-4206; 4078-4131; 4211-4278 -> 0.6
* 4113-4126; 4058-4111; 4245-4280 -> 0.4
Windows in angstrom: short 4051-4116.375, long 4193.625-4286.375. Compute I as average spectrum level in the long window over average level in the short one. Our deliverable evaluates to 1.00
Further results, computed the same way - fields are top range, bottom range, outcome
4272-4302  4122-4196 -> 0.95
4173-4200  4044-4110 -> 0.95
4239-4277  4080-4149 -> 1.04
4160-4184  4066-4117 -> 1.02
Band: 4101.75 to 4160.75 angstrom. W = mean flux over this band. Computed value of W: 28.2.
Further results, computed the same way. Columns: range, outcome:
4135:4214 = 28.9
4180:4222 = 28.5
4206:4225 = 28.6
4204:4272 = 29.2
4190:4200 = 27.3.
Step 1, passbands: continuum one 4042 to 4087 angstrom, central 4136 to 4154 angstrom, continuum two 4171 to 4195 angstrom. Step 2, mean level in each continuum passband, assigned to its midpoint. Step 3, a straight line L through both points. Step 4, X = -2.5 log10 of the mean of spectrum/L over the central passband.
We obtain 0.05 mag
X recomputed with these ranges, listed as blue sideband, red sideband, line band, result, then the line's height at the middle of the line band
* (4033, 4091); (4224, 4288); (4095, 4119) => 0.07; 29.6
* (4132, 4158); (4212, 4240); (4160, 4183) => -0.04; 28.3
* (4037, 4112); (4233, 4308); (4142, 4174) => -0.03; 28.8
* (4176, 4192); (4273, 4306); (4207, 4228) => 0.02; 28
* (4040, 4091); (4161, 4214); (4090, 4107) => 0.01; 29.4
